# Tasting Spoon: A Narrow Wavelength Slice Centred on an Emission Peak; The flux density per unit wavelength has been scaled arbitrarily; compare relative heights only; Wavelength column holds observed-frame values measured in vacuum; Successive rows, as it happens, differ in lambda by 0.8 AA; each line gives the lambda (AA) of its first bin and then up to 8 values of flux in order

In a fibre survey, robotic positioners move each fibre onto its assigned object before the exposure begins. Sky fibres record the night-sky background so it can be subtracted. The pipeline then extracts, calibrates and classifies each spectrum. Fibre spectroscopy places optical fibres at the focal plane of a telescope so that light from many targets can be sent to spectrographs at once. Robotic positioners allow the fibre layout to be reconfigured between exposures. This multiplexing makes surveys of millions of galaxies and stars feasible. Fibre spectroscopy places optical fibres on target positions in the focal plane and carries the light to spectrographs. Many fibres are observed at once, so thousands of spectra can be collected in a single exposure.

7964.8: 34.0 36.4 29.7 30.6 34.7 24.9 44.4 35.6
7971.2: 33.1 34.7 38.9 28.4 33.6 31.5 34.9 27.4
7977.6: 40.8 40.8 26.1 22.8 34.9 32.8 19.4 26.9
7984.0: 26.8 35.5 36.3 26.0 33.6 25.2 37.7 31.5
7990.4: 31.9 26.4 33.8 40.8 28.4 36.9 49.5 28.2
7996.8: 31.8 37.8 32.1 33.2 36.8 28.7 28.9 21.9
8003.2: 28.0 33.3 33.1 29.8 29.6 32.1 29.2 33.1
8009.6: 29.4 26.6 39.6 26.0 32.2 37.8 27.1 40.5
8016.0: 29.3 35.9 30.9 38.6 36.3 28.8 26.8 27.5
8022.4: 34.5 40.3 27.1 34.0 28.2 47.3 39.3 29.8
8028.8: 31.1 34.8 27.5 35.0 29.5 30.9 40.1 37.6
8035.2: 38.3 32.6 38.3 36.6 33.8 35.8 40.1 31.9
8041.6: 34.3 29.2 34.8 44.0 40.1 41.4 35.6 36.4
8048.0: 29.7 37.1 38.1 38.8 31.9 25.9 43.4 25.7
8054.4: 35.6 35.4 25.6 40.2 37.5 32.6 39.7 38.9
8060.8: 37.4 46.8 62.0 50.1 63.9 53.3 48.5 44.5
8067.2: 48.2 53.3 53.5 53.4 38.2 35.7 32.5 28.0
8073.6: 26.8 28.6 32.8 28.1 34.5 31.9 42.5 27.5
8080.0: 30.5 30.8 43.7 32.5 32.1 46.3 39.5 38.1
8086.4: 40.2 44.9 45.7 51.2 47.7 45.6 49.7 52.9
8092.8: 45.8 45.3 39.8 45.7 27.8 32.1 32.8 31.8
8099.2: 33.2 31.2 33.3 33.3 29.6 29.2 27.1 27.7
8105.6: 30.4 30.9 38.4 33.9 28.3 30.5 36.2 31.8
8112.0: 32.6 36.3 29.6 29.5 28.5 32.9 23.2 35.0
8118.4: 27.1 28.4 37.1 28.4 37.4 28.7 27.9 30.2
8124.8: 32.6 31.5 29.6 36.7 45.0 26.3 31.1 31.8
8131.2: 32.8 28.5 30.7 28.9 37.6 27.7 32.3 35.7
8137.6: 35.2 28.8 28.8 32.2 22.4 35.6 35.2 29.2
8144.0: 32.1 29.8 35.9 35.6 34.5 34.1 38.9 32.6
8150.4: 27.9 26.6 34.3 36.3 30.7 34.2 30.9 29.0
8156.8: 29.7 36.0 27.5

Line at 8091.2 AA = [N II]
